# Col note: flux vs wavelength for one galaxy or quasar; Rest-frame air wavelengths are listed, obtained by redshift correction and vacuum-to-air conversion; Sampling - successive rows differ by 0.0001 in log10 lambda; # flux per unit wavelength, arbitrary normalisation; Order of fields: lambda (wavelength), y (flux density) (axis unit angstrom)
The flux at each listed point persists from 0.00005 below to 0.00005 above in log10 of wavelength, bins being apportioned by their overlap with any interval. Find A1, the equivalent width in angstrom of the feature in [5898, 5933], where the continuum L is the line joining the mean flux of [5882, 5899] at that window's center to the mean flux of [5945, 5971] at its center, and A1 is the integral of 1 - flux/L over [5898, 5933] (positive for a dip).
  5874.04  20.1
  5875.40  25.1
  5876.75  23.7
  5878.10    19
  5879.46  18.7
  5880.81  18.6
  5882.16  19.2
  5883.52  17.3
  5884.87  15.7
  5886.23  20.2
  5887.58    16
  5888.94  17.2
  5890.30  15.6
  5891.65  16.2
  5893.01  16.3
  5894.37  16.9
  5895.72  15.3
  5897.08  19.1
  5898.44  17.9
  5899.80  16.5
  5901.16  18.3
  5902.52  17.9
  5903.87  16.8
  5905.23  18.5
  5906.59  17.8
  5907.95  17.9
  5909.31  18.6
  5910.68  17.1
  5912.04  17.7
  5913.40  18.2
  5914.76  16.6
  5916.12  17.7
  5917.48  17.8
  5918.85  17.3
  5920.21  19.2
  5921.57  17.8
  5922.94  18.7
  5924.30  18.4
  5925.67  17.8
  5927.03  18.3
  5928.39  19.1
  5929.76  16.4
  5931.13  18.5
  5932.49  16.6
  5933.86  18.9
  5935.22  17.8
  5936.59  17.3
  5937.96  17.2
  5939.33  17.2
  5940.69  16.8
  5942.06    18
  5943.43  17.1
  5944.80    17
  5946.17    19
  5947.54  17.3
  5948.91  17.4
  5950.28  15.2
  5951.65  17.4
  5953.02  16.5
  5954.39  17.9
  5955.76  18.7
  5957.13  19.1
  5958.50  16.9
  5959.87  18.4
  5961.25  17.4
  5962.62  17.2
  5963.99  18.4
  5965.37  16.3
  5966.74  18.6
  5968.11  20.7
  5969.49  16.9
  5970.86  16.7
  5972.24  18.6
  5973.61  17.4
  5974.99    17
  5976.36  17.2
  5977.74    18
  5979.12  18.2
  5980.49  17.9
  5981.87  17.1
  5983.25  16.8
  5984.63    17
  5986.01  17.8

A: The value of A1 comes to -1.06 angstrom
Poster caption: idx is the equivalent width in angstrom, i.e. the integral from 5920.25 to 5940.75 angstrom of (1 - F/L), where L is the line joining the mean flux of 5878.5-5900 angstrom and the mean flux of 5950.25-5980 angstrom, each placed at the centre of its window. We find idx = -0.4 angstrom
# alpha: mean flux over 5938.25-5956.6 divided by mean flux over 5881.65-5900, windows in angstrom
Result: 1.0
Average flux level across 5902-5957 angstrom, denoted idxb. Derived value 17.7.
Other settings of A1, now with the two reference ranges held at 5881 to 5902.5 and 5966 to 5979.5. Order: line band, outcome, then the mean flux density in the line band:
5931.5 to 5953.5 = 0.4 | 17.3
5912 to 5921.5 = -0.2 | 17.8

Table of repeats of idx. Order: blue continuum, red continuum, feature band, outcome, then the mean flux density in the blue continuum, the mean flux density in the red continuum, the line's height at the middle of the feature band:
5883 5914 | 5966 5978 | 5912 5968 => -0.2 angstrom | 17.3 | 17.9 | 17.7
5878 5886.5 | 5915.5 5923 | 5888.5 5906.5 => 1.0 angstrom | 18.2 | 18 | 18.2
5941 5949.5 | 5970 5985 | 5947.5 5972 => -0.2 angstrom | 17.6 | 17.4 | 17.5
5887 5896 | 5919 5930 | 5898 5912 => -0.5 angstrom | 16.3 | 18.2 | 17.1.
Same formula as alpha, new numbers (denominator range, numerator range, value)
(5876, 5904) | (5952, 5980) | 1.00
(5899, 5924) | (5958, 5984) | 0.99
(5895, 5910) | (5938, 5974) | 1.00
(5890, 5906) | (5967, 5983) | 1.04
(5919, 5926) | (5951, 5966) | 0.96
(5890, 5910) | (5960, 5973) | 1.03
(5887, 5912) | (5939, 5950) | 1.01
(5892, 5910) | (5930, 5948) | 1.00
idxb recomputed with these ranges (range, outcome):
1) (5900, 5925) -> 17.9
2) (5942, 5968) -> 17.6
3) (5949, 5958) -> 17.5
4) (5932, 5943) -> 17.5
